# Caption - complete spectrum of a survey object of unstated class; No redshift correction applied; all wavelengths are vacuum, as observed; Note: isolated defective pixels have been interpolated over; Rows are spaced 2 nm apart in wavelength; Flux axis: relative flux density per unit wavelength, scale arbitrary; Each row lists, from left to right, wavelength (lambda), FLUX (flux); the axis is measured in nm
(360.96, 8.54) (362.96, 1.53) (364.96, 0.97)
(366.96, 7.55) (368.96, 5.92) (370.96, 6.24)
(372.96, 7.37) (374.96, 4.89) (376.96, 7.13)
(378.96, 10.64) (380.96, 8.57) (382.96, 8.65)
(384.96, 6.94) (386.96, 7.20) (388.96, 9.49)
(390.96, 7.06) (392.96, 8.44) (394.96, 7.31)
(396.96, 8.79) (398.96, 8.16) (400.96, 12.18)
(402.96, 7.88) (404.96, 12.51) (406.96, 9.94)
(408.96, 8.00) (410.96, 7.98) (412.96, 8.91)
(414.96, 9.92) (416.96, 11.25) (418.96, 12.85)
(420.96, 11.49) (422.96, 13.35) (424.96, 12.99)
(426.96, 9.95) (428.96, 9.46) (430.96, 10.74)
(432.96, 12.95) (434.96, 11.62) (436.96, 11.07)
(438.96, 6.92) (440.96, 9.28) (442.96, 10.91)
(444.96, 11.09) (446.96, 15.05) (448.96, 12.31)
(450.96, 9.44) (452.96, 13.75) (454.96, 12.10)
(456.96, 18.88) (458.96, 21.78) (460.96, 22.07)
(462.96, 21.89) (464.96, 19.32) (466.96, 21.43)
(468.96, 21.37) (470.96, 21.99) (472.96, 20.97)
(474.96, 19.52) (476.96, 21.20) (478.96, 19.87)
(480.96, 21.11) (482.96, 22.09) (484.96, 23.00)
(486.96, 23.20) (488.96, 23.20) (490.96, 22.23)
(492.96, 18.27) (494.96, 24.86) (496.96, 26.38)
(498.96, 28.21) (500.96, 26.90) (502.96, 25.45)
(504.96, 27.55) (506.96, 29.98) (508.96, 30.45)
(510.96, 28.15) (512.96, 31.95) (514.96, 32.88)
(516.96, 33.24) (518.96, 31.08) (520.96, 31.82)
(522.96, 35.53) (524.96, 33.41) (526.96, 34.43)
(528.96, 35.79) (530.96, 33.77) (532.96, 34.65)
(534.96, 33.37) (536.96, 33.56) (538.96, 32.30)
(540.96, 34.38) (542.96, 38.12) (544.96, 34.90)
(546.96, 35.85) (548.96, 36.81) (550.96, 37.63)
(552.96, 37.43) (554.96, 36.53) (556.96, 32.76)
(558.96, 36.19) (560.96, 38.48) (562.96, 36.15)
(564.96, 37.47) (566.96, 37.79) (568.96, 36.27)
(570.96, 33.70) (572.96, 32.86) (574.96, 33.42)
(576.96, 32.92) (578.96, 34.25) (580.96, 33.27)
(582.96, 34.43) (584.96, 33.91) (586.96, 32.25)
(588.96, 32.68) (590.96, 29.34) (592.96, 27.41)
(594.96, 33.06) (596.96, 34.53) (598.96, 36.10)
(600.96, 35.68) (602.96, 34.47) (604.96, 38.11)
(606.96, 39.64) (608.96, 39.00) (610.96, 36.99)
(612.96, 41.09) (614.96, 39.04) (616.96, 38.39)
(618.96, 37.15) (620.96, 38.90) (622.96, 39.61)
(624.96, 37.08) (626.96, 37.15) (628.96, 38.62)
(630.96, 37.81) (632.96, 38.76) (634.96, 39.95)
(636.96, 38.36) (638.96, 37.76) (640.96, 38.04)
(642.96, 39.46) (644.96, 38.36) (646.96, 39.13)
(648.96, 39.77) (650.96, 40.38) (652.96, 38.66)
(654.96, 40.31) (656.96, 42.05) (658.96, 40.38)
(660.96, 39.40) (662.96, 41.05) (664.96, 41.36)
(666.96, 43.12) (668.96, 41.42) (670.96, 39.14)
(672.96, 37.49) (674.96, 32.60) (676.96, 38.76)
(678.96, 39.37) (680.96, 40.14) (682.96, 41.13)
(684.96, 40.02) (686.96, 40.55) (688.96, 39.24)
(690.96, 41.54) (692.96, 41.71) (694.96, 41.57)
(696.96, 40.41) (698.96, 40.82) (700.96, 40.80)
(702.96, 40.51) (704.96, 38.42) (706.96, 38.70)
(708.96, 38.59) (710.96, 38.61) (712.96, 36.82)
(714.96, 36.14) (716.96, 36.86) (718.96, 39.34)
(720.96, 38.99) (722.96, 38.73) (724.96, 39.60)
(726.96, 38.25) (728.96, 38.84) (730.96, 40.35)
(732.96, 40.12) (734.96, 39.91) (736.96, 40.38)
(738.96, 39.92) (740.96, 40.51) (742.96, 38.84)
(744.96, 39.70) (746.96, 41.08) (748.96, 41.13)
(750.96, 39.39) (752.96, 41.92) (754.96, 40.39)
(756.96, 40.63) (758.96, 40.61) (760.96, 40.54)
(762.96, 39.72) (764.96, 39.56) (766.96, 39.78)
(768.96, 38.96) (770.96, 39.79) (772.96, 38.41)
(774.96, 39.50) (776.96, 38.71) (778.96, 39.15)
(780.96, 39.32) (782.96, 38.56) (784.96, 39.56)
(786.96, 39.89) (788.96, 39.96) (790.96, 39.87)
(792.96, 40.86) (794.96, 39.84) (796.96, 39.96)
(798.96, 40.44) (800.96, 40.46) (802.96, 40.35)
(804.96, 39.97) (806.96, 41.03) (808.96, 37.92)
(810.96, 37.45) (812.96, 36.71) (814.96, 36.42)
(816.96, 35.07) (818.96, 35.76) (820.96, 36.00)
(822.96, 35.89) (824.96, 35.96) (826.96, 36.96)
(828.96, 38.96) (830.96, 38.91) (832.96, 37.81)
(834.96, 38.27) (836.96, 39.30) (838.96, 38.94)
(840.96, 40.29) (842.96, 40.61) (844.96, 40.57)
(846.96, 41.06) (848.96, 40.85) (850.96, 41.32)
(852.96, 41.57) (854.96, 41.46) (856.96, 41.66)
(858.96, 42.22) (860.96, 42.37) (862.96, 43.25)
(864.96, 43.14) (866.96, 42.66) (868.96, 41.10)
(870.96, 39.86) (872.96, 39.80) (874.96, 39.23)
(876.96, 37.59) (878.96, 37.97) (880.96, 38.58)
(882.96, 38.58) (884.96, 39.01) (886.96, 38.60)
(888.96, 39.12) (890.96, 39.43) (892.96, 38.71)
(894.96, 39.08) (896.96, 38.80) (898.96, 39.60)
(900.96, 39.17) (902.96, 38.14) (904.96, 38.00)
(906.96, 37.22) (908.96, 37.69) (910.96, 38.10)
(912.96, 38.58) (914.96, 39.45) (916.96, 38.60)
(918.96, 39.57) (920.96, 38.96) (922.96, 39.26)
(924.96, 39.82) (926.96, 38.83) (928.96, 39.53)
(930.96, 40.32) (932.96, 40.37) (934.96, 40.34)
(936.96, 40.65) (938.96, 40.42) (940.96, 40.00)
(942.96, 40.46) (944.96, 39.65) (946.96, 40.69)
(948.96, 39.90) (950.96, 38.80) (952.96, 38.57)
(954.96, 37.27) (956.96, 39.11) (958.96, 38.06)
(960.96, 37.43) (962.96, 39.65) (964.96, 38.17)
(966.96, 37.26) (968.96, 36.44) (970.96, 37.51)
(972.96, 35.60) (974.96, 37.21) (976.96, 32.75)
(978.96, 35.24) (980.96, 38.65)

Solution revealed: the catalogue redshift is 0.144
